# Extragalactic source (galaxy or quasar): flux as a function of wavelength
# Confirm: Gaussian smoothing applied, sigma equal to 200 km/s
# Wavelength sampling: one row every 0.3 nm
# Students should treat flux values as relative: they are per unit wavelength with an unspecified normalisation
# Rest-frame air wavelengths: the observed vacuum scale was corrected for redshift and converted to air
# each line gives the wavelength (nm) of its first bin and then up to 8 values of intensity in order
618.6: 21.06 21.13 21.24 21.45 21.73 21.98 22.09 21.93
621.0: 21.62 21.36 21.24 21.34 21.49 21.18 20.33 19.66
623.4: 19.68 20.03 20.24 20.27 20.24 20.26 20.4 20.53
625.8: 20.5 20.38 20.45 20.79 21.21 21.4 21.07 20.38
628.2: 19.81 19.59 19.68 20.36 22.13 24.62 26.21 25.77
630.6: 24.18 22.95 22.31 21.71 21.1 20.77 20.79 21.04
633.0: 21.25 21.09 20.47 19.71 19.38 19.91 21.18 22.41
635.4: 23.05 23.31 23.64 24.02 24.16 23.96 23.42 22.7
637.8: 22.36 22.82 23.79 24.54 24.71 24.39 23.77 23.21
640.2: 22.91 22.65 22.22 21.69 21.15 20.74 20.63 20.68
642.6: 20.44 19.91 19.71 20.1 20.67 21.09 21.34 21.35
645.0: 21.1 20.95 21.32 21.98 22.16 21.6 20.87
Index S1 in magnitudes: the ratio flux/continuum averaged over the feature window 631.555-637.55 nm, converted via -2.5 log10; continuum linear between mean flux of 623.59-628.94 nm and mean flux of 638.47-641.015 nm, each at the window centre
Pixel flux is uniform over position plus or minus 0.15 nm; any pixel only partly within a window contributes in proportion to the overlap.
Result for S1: 0.023 mag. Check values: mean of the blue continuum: 20.4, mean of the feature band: 21.9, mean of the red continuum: 23.5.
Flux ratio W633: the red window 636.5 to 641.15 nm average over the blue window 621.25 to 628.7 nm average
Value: 1.1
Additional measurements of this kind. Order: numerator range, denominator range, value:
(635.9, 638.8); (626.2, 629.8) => 1.13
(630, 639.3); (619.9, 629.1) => 1.09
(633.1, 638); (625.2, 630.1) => 1.05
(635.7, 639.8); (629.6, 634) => 1.06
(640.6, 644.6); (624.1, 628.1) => 1.01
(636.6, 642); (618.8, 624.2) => 1.09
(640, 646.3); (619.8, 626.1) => 1.02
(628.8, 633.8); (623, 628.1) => 1.09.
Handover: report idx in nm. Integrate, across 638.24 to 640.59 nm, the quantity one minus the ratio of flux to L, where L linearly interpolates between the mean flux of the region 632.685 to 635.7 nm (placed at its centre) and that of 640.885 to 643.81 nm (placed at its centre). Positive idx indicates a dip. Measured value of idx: -0.34 nm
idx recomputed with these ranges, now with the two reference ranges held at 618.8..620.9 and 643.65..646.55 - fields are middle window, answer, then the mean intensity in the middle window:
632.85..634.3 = 0.073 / 20.4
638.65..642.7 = -0.185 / 22.4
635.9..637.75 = -0.184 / 23.6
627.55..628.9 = 0.094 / 20.1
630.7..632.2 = -0.025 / 21.9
